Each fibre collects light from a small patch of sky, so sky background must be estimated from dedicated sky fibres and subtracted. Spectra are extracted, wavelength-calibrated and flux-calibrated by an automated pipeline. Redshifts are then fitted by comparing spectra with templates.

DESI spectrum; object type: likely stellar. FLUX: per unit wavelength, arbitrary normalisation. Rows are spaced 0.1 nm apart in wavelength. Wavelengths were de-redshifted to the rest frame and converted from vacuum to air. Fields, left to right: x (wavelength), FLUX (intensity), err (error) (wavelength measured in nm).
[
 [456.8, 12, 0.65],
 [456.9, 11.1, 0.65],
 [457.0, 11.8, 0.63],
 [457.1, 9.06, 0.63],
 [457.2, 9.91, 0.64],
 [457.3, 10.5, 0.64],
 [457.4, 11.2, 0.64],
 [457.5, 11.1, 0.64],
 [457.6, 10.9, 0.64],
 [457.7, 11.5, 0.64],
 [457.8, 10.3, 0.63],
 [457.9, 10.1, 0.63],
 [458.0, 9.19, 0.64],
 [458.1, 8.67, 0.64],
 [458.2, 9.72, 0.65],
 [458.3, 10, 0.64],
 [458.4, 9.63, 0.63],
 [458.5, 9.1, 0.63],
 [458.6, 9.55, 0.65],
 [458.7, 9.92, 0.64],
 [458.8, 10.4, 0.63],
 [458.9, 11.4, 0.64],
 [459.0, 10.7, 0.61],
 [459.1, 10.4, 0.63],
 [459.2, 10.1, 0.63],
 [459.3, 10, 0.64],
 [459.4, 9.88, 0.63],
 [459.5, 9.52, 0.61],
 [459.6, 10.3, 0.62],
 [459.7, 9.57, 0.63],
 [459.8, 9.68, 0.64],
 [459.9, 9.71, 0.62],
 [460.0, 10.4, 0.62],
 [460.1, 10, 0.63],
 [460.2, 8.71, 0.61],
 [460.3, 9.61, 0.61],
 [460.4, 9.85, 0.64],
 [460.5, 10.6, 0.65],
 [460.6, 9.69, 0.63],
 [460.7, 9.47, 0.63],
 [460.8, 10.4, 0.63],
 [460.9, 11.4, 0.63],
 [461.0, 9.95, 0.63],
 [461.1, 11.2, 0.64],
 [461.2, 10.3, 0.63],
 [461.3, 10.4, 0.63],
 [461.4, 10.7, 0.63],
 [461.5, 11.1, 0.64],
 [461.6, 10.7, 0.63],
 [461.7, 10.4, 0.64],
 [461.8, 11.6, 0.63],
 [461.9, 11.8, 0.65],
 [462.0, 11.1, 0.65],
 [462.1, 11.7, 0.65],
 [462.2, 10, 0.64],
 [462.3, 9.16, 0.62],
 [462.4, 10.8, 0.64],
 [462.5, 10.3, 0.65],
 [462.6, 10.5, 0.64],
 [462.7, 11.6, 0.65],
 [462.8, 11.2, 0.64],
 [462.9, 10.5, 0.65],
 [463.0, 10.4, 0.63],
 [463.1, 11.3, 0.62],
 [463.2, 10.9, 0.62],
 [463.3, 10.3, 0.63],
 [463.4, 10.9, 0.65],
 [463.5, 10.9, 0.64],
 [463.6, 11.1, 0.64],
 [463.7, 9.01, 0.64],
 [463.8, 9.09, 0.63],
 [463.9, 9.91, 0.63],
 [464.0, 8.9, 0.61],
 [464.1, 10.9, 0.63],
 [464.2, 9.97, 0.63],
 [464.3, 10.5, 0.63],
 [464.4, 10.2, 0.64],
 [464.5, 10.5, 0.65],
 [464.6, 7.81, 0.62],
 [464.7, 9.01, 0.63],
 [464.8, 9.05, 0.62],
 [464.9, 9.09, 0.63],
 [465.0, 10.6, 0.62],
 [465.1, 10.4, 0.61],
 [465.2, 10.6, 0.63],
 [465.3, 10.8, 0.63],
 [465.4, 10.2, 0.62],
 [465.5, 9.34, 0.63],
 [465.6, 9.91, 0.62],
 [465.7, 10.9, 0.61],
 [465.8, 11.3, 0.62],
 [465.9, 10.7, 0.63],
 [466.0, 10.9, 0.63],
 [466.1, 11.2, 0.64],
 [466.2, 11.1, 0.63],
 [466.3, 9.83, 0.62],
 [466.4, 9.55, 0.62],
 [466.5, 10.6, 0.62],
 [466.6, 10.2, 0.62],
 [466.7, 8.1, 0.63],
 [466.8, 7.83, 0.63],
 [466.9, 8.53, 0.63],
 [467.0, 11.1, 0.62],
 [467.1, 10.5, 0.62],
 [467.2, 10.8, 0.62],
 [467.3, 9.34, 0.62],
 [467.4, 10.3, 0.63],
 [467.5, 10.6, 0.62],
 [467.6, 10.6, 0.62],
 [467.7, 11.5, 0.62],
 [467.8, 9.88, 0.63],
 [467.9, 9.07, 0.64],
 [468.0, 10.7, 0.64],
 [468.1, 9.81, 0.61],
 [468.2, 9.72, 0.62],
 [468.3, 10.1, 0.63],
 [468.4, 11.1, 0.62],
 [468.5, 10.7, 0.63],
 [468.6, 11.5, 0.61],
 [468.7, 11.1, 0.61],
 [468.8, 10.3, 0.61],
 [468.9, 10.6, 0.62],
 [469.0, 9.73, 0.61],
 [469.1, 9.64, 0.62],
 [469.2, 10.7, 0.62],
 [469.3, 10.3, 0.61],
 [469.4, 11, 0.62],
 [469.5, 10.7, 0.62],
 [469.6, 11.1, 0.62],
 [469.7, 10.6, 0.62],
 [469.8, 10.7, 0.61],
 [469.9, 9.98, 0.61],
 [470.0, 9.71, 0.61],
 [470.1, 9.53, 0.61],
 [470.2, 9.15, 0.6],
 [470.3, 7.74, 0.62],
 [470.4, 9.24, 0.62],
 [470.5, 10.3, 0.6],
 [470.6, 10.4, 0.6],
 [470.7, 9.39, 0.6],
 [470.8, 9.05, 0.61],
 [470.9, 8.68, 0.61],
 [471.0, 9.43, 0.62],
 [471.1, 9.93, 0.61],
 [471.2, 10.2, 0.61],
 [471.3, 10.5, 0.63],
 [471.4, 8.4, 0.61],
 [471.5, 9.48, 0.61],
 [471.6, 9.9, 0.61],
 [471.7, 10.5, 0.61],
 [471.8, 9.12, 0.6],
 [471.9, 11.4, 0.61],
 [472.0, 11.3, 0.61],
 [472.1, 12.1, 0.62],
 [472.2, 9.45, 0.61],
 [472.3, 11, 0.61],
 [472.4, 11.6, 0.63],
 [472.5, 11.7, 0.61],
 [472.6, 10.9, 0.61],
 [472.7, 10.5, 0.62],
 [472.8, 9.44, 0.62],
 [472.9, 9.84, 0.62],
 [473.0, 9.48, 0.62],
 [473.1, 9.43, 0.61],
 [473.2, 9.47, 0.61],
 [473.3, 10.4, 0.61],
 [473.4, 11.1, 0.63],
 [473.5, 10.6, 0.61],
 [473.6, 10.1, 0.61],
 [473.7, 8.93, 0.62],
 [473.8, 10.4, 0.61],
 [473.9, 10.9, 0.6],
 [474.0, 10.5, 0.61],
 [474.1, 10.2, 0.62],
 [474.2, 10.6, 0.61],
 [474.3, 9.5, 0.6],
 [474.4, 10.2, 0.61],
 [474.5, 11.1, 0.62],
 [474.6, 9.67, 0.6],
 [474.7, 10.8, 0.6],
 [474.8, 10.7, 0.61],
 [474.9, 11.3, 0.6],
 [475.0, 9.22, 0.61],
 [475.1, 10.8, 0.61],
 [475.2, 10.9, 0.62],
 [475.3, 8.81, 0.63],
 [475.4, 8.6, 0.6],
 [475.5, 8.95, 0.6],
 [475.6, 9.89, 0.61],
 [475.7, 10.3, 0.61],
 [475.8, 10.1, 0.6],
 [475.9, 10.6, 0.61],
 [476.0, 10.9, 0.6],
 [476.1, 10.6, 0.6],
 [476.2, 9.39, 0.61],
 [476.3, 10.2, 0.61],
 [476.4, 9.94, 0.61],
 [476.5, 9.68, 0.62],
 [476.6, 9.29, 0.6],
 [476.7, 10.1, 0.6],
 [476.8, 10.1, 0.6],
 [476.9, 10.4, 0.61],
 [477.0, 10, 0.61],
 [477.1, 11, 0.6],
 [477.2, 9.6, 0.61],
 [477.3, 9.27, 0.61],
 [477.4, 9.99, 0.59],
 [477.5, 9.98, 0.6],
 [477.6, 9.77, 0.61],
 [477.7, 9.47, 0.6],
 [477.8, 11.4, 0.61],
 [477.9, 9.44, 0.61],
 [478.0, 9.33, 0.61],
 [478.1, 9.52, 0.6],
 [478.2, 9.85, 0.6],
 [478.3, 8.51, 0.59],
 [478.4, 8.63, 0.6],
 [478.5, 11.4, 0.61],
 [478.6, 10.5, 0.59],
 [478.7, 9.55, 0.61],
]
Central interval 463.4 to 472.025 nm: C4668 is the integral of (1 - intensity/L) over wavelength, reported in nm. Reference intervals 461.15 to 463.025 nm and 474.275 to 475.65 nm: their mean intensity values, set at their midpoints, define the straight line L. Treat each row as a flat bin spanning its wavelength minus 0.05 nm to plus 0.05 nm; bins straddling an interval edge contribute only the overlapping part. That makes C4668 0.310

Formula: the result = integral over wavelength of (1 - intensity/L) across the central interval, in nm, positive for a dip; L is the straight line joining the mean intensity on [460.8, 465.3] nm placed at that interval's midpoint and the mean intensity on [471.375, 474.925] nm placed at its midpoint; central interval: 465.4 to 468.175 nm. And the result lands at 0.06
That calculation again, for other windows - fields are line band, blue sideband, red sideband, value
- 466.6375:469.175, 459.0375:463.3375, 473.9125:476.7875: 0.032 nm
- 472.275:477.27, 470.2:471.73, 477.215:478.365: -0.305 nm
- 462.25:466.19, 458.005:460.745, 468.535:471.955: -0.141 nm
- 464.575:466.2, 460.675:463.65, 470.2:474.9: 0.057 nm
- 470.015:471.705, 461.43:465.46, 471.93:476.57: 0.131 nm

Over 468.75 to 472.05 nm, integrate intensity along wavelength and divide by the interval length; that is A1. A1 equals 9.96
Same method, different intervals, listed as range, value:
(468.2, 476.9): 10.2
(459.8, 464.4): 10.4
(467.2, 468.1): 10.3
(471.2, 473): 10.4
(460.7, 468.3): 10.3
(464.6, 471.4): 10.1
